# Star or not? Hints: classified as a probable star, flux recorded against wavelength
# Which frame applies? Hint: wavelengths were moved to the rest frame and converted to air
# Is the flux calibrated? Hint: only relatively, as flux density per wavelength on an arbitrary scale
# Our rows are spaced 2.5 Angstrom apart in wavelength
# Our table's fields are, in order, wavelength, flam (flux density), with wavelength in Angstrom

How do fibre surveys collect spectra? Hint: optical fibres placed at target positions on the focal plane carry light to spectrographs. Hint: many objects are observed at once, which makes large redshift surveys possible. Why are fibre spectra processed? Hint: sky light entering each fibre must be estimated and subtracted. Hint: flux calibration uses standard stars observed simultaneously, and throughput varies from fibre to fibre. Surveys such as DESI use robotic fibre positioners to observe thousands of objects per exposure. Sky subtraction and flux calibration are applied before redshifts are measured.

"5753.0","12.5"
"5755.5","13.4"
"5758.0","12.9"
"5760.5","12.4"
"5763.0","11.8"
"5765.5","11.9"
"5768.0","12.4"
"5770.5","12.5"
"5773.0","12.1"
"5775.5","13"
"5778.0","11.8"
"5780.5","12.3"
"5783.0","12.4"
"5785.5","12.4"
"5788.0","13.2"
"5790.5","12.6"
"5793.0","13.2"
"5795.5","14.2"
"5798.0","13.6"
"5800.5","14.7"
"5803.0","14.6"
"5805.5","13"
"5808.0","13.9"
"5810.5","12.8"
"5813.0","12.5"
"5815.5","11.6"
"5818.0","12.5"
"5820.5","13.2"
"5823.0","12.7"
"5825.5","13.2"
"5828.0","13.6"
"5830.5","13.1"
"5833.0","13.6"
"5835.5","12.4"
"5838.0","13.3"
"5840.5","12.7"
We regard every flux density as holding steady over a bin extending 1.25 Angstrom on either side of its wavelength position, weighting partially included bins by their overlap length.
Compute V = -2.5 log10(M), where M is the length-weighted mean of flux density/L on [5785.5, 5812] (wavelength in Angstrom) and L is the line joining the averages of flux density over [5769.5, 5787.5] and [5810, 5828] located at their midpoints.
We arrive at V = -0.08 mag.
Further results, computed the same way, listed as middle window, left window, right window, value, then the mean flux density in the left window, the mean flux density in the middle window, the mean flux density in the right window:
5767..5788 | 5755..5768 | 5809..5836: 0.01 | 12.4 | 12.4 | 12.9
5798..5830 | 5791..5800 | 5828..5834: 0.03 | 13.7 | 13.2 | 13.4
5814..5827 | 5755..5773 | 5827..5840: 0.03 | 12.4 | 12.7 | 13.2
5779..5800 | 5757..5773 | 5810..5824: -0.05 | 12.3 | 13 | 12.5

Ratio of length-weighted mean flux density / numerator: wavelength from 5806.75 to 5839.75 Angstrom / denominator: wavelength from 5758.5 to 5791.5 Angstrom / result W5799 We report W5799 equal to 1.05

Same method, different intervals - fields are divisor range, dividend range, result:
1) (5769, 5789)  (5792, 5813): 1.10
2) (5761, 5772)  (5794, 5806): 1.16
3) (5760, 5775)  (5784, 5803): 1.10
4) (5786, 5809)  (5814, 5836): 0.95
